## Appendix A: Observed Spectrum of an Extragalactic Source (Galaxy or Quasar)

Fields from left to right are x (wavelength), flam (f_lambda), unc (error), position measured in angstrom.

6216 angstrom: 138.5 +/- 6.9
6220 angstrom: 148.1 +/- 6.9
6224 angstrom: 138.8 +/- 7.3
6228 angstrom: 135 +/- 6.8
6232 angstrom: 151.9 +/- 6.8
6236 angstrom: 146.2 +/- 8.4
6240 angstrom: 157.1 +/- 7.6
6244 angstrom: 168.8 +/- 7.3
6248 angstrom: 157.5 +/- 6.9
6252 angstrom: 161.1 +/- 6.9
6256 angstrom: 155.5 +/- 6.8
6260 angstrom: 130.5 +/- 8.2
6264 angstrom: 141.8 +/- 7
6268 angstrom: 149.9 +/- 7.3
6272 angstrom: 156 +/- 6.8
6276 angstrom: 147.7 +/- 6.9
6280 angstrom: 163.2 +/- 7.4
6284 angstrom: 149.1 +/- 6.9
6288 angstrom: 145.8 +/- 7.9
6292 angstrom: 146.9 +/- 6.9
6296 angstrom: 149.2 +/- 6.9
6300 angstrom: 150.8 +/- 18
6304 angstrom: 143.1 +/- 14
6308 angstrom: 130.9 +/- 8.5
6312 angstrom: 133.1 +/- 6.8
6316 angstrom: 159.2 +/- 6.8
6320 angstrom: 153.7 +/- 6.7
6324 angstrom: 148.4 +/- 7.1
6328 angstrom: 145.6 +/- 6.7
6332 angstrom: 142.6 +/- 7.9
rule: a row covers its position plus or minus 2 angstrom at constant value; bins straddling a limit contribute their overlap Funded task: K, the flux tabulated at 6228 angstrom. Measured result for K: 135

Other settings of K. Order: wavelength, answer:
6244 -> 168.8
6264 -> 141.8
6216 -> 138.5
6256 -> 155.5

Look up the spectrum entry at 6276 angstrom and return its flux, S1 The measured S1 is 147.7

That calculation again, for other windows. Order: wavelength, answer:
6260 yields 130.5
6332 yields 142.6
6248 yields 157.5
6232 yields 151.9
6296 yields 149.2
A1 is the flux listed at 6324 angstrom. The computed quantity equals 148.4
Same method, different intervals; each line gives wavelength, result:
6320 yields 153.7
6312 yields 133.1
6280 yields 163.2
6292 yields 146.9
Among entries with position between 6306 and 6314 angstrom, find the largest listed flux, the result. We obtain 133.1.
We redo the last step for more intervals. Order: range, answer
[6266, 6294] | 163.2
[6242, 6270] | 168.8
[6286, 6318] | 159.2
